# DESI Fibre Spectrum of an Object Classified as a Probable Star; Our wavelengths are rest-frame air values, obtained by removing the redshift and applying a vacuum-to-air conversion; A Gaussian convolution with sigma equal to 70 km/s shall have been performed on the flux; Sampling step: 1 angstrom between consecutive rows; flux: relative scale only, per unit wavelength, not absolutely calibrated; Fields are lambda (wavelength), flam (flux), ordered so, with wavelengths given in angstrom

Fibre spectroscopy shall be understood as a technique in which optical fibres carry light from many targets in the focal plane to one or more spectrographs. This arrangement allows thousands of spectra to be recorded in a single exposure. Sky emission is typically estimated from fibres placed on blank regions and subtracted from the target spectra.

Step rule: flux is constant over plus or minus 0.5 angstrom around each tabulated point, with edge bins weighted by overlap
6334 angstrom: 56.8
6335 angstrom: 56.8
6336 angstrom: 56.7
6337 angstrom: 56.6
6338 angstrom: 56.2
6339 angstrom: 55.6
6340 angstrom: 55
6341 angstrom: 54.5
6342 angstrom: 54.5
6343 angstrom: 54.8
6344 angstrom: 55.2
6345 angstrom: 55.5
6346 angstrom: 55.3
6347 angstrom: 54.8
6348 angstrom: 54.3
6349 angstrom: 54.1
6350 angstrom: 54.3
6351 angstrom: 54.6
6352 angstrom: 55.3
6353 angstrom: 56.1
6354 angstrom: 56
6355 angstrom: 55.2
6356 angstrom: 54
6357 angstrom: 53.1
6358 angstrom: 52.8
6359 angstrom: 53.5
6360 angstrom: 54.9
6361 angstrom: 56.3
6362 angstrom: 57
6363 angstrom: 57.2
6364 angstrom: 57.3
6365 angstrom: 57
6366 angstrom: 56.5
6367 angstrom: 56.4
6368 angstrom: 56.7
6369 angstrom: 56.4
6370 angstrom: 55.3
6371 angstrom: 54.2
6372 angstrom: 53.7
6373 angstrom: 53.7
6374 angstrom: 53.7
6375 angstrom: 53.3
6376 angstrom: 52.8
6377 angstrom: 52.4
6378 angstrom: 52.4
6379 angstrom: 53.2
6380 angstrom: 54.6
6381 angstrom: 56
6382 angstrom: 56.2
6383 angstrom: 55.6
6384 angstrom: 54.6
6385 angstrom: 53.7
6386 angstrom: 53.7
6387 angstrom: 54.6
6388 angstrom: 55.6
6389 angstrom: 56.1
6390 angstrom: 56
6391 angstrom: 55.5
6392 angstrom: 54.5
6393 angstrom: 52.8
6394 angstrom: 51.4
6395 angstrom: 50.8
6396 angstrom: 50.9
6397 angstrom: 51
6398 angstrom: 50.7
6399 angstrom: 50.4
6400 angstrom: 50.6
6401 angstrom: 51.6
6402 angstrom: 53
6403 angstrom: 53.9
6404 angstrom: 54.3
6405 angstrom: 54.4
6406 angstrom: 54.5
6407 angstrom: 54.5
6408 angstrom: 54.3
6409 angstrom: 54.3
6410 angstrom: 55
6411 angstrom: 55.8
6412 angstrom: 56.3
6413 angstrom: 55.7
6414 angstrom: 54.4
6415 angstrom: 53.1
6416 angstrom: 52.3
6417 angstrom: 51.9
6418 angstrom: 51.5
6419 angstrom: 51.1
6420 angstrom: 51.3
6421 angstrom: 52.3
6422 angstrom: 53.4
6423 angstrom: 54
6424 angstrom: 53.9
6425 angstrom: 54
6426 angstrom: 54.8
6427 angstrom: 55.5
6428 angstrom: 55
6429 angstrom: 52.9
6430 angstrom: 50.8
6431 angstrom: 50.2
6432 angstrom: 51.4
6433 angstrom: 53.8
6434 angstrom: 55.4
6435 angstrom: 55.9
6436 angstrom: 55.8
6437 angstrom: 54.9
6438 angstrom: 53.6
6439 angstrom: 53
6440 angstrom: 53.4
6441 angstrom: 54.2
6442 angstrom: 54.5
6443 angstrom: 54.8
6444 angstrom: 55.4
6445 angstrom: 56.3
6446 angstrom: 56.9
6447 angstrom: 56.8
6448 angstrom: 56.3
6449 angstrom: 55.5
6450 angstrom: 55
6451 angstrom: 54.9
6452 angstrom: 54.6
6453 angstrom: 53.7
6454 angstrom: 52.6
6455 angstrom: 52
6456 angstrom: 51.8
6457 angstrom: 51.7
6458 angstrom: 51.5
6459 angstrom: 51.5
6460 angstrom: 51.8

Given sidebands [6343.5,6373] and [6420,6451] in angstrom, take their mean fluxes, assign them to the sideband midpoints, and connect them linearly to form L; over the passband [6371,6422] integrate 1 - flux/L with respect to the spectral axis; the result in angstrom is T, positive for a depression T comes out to 1.2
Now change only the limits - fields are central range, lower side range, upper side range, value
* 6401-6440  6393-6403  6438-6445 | -0.6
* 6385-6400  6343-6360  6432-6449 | 0.5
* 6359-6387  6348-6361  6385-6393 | -0.1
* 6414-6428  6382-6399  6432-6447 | 0.3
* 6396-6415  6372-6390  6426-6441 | 0.2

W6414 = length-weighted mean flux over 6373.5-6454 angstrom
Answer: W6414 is 53.9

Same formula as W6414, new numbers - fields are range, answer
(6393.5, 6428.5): 53.2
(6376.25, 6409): 53.6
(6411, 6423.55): 53.2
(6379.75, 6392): 55.2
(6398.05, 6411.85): 53.6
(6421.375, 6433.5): 53.3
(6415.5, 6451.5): 54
